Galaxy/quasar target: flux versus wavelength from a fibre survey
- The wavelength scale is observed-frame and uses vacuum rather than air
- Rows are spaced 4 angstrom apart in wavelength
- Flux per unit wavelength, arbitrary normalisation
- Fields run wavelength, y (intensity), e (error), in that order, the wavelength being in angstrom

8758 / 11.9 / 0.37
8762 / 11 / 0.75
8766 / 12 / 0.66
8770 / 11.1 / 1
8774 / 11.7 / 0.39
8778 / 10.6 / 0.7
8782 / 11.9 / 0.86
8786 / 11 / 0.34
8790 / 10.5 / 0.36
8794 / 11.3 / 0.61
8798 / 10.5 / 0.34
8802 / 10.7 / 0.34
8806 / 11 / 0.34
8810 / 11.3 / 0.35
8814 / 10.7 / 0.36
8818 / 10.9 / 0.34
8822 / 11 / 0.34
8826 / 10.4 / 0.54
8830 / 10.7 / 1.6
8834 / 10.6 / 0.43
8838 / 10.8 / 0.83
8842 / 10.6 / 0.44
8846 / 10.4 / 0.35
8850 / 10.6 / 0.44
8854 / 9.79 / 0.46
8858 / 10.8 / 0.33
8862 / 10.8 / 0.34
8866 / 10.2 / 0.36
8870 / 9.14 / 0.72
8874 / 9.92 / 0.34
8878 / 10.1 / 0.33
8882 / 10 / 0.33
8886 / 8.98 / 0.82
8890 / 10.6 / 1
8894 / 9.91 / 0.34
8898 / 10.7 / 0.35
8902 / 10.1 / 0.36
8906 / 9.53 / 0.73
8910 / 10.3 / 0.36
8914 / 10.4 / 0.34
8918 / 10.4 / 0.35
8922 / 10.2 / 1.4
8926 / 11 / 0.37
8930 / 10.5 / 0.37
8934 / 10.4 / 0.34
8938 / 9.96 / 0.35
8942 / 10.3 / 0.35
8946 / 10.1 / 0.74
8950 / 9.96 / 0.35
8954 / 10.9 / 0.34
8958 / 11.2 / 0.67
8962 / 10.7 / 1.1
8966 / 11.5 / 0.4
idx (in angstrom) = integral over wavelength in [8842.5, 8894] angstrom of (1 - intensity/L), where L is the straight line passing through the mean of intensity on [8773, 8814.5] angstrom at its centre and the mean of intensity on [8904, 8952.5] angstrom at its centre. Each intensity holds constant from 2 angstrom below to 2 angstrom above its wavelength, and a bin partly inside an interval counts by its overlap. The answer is 2.3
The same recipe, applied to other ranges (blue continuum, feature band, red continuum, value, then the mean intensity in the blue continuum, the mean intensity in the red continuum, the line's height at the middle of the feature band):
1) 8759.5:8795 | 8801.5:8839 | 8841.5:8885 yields -0.4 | 11.2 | 10.2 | 10.7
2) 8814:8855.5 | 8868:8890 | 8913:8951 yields 1.6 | 10.6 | 10.3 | 10.5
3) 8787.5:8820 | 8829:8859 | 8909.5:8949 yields 0.5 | 10.9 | 10.3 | 10.7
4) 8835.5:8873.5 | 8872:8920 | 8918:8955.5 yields 1.3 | 10.3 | 10.4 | 10.3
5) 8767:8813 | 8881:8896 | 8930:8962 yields 1.1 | 11.1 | 10.4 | 10.7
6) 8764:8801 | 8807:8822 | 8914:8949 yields 0.0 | 11.2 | 10.3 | 11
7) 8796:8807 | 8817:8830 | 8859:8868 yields -0.1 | 10.7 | 10.5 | 10.6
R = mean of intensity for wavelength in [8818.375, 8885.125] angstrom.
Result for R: 10.4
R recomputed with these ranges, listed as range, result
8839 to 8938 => 10.2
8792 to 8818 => 10.9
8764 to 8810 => 11.1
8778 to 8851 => 10.8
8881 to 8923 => 10.1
